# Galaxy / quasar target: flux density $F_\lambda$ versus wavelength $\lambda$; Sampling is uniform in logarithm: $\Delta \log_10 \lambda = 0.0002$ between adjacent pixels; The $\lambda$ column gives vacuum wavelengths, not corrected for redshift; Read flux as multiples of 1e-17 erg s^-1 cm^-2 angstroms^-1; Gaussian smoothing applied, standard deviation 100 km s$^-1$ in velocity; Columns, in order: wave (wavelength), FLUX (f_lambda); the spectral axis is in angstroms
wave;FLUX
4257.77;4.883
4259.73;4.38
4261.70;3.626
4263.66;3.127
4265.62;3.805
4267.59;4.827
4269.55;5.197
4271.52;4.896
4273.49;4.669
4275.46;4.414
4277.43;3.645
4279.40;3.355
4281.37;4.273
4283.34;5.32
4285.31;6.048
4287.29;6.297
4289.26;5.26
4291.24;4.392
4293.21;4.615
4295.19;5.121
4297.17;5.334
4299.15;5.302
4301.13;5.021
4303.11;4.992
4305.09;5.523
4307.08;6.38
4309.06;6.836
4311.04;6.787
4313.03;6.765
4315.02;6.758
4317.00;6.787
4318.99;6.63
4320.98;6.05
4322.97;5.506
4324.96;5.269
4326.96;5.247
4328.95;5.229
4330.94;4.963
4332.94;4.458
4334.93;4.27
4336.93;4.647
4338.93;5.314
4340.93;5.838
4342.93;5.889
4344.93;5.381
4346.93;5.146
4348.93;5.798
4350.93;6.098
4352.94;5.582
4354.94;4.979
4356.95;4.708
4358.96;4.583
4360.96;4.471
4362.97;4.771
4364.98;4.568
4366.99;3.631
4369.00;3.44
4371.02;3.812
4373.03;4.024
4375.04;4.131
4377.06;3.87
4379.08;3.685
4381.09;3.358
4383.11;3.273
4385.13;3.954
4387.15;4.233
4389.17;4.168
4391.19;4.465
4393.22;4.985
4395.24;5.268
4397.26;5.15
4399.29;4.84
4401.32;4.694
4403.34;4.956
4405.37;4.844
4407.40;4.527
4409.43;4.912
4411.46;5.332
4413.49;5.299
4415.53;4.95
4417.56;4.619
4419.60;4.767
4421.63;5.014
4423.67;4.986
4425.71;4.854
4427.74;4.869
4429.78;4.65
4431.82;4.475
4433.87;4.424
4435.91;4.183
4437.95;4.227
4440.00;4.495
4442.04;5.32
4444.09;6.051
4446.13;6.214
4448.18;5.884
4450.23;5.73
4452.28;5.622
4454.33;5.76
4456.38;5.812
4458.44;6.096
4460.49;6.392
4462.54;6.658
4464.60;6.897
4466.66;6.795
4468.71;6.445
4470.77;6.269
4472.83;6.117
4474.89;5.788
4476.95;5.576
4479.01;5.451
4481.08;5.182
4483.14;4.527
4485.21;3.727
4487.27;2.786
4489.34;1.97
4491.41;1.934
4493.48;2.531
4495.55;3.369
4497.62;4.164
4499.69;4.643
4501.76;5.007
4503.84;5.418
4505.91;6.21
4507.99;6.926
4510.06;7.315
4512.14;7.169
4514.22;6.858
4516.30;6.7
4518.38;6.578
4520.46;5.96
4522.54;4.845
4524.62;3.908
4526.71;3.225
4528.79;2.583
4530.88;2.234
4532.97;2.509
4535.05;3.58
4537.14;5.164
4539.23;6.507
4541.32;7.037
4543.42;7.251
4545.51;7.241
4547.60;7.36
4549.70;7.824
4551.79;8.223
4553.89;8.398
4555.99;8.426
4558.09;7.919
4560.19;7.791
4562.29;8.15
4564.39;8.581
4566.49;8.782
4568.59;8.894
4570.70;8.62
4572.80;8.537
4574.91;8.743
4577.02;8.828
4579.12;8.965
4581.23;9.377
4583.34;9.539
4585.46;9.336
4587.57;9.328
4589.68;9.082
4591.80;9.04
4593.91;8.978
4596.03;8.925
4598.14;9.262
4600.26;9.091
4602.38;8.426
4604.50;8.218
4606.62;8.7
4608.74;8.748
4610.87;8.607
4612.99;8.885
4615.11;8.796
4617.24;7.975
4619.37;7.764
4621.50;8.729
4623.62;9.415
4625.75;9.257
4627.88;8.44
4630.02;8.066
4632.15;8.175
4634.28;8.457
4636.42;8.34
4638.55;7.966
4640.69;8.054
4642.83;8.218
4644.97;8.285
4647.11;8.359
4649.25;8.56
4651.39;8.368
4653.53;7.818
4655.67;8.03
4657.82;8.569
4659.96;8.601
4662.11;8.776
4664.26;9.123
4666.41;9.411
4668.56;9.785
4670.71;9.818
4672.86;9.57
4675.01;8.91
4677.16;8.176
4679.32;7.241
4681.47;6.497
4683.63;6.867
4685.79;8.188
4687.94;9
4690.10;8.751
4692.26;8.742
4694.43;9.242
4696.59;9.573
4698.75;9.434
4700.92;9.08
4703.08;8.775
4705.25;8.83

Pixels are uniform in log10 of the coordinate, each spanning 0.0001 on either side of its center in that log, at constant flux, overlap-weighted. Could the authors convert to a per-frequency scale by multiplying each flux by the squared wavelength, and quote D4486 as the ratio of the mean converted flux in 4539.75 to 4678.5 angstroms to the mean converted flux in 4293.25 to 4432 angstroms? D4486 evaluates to 1.9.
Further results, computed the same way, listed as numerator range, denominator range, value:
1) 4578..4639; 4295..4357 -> 1.78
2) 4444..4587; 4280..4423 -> 1.34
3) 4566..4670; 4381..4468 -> 1.86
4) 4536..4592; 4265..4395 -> 1.84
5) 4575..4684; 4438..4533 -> 1.78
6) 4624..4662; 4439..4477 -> 1.51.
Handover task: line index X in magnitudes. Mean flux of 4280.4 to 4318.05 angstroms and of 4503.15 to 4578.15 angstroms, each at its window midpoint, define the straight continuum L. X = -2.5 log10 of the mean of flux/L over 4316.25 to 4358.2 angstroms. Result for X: 0.08 mag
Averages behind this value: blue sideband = 5.68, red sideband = 6.69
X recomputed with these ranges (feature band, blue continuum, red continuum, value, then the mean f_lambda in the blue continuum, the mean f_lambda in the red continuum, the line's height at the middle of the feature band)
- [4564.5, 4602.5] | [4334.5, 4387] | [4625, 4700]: -0.20 mag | 4.58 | 8.53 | 7.5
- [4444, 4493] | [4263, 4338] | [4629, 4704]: 0.25 mag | 5.22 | 8.54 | 6.74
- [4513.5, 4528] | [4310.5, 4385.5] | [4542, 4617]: 0.39 mag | 4.98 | 8.58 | 7.67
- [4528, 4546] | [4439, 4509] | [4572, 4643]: 0.38 mag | 5.23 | 8.72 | 6.87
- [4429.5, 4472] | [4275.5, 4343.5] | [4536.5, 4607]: 0.23 mag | 5.4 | 8.39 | 7.01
